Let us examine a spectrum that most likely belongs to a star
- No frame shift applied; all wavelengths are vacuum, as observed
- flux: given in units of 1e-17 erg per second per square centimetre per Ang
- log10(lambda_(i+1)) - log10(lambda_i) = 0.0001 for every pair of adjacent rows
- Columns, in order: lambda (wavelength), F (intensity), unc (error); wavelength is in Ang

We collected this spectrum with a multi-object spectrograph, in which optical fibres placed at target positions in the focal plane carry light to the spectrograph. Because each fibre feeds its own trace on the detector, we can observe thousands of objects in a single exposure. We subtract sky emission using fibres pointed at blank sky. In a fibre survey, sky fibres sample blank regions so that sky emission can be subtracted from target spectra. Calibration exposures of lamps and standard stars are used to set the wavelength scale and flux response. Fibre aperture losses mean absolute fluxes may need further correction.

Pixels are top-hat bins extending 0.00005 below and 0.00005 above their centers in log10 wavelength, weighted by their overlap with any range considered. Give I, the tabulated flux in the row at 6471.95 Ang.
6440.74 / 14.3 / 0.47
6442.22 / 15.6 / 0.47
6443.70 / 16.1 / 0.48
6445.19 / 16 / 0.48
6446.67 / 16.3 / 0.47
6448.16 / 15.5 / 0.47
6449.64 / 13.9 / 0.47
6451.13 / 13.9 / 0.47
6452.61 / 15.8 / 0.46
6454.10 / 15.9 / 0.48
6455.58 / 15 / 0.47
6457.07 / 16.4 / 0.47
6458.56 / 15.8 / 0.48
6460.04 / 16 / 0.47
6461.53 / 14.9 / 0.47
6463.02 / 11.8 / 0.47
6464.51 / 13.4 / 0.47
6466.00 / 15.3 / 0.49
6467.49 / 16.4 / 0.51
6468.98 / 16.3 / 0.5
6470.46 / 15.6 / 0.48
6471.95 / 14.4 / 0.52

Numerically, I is 14.4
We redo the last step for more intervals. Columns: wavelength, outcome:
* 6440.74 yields 14.3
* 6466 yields 15.3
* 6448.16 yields 15.5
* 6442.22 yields 15.6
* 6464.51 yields 13.4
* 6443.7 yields 16.1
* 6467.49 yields 16.4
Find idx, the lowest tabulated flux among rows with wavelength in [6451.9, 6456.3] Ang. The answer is 15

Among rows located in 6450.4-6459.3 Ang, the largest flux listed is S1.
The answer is 16.4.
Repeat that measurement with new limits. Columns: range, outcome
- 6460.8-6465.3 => 14.9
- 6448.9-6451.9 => 13.9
